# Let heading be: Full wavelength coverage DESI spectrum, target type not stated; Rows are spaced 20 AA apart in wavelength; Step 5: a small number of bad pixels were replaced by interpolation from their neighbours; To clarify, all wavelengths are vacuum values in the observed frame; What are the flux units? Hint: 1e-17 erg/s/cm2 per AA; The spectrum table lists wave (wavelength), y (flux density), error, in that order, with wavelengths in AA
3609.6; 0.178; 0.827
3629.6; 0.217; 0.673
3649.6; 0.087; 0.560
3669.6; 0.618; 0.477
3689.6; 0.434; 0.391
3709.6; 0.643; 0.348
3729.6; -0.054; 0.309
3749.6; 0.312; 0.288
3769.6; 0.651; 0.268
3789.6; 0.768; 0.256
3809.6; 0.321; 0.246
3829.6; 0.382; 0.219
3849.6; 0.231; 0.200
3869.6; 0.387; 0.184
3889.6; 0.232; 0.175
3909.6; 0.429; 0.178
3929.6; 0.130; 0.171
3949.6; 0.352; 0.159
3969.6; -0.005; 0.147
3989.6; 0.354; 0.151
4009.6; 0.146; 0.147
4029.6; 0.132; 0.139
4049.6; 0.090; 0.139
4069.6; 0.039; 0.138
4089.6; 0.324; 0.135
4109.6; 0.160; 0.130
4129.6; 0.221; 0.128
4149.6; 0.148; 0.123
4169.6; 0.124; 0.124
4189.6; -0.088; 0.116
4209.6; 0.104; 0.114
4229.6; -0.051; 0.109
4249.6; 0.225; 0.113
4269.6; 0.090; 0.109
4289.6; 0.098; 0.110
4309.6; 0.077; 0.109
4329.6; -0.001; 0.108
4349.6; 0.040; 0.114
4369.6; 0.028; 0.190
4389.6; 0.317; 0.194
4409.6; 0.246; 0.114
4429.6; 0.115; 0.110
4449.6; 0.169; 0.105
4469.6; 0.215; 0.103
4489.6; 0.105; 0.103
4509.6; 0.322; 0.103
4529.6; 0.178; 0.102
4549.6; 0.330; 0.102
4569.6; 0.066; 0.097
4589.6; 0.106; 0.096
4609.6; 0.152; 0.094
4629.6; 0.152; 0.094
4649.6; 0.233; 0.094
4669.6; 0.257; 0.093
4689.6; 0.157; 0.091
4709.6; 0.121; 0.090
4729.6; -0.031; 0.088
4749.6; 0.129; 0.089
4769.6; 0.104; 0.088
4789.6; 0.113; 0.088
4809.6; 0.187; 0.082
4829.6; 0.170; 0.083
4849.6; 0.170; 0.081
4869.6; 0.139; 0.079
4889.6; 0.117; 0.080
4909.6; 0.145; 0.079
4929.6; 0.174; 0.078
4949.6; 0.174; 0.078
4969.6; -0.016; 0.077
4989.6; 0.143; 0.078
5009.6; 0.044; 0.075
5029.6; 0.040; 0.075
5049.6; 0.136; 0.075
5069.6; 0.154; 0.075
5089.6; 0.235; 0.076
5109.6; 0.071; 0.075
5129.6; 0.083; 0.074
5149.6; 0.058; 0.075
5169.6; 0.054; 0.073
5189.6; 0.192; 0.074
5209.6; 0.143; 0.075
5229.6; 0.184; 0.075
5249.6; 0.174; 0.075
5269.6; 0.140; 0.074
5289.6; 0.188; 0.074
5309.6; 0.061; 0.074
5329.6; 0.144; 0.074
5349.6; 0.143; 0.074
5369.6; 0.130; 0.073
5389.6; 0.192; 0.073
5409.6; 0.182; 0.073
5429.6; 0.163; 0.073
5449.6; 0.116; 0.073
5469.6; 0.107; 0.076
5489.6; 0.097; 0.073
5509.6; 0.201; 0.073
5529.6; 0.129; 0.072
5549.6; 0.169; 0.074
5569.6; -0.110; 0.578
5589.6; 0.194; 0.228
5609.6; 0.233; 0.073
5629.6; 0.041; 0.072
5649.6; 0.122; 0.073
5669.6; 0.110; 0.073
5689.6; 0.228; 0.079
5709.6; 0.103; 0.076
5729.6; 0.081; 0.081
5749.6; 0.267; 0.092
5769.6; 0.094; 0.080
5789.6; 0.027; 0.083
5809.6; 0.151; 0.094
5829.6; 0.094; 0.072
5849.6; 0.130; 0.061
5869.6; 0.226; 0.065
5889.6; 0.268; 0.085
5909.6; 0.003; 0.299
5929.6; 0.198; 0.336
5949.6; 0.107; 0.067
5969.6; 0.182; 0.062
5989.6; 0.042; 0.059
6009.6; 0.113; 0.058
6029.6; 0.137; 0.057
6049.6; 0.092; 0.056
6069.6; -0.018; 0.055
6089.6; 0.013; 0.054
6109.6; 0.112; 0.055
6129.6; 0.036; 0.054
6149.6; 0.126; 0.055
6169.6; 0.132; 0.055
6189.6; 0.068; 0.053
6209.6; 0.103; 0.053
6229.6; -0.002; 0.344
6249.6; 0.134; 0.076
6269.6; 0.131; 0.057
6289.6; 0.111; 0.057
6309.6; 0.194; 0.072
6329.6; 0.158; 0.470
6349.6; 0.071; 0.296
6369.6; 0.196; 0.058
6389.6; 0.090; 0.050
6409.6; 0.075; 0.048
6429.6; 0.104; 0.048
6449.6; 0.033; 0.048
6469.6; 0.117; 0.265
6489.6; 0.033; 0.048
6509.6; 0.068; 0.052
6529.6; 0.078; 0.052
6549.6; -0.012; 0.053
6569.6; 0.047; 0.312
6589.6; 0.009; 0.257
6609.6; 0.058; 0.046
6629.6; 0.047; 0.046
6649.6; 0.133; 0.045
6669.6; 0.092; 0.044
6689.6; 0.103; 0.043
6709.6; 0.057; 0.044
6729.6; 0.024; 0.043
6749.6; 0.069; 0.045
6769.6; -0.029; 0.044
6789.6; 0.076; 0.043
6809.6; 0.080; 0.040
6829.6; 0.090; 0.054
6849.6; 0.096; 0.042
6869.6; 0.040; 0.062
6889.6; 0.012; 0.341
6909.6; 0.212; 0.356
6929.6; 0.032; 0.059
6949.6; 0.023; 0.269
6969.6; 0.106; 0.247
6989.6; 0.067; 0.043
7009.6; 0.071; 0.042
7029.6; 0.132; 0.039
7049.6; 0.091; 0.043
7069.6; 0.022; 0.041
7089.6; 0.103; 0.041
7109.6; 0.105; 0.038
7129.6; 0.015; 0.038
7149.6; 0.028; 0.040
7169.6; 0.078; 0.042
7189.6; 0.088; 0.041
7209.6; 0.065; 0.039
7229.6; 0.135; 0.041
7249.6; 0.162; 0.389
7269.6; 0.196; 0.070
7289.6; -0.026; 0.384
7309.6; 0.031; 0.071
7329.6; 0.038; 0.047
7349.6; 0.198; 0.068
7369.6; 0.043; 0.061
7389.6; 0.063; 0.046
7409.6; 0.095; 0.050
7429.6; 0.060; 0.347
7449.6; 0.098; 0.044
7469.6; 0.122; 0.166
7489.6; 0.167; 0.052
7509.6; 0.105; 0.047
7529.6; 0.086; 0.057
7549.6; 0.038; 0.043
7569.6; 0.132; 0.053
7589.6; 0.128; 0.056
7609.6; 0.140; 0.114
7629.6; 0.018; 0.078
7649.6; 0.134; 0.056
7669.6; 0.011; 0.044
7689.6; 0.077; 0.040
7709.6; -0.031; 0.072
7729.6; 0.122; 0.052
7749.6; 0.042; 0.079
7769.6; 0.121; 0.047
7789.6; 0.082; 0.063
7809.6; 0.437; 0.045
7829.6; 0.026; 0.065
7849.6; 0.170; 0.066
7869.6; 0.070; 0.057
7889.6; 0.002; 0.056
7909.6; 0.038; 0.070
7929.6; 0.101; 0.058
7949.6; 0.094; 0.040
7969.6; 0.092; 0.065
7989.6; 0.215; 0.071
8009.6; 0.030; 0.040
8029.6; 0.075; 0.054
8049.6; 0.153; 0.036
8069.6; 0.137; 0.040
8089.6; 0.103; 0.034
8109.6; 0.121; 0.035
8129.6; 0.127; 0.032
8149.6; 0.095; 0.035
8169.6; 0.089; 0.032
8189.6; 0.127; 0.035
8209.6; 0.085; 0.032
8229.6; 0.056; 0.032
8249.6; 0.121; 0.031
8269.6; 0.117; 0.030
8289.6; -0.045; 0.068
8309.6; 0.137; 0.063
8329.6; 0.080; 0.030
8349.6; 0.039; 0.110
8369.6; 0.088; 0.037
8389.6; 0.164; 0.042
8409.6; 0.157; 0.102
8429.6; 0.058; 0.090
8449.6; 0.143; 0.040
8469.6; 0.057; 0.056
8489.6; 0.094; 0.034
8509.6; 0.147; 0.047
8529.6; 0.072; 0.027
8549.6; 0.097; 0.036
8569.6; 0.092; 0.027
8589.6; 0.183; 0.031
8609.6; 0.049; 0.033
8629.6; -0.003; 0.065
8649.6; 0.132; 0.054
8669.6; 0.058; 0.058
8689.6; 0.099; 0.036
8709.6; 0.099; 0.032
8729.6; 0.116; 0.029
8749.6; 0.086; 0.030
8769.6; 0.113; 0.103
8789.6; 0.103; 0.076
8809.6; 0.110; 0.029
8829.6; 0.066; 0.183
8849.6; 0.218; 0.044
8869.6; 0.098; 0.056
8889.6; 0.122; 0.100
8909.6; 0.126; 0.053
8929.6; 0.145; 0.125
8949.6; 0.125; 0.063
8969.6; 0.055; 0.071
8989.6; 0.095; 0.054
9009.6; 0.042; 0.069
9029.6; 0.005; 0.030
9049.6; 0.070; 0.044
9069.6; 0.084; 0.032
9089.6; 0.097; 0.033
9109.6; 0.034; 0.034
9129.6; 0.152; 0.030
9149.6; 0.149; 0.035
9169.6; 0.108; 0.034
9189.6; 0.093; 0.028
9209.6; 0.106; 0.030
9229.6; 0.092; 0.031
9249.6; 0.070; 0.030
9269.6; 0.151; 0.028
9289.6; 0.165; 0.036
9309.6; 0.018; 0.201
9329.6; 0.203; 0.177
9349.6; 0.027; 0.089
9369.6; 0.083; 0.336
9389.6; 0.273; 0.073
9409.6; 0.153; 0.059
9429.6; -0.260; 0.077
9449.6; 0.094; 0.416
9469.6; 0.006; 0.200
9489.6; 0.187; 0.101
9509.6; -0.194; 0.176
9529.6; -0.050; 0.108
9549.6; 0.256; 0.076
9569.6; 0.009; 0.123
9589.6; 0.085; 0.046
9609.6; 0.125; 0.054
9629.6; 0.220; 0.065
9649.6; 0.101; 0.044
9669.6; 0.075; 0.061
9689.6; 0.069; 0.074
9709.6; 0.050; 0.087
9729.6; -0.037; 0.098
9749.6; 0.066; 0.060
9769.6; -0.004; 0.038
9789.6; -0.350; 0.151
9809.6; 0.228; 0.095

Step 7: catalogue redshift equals 1.09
